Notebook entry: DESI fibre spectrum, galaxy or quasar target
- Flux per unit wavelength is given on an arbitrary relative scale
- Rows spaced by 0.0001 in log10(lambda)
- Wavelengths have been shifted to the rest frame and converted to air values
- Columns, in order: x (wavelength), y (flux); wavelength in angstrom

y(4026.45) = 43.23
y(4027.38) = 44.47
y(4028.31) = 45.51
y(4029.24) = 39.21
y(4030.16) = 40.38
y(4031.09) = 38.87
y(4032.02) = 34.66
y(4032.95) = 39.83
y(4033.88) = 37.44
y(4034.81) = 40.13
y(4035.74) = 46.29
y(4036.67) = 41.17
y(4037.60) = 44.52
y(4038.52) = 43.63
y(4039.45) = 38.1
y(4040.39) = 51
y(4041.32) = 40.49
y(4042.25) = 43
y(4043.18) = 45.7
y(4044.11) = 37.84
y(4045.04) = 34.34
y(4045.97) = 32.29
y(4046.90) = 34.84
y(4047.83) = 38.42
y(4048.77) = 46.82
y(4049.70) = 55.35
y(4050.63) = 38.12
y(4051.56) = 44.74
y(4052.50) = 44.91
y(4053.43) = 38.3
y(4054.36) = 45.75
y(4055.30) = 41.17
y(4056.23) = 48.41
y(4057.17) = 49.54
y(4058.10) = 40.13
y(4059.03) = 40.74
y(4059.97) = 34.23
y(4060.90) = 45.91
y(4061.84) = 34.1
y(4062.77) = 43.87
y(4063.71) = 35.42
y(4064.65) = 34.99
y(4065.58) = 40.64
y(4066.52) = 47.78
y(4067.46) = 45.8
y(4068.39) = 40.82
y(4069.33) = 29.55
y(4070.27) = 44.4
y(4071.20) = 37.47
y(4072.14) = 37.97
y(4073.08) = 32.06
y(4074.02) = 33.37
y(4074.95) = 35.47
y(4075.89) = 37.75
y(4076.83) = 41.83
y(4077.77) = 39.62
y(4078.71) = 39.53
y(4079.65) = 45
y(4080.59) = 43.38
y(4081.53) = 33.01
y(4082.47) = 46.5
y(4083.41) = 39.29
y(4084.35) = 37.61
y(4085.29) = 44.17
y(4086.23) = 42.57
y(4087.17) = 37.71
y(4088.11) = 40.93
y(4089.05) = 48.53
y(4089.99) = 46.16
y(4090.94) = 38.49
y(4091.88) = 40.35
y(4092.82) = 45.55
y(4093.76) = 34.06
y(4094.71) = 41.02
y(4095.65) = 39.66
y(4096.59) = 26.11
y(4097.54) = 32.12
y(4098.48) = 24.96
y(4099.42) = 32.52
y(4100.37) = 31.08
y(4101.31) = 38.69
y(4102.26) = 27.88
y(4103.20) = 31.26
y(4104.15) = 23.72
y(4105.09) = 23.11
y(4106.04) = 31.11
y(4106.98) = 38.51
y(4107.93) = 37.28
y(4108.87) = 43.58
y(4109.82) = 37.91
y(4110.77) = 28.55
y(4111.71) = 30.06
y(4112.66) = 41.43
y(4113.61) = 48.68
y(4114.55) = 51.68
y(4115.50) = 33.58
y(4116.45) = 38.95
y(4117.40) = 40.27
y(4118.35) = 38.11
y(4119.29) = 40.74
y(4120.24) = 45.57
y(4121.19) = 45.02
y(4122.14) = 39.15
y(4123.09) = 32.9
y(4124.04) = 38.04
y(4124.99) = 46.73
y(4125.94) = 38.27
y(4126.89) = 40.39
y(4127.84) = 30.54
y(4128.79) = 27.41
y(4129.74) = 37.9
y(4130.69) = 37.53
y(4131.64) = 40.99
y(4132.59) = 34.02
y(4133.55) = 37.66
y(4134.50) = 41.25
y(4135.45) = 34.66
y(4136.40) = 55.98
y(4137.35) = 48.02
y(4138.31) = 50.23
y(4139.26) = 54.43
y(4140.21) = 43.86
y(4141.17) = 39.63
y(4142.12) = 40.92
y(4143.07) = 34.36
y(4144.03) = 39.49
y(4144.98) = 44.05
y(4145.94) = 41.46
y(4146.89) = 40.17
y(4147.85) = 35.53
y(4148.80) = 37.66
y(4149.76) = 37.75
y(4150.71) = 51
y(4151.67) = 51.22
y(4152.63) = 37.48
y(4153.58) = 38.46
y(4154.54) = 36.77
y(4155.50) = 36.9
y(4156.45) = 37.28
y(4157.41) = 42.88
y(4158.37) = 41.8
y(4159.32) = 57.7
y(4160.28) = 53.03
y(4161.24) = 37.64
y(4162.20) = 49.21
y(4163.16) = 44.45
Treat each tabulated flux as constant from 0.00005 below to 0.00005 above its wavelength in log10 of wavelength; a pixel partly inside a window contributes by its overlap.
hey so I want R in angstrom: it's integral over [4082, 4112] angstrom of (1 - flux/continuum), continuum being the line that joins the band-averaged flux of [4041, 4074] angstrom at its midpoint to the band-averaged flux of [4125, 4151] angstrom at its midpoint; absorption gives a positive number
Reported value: 3.2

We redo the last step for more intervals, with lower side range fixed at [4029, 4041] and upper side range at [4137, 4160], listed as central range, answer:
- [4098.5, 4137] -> 4.5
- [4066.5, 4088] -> 1.1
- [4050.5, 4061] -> -0.3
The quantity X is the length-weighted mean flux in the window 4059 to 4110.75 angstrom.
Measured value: 37.6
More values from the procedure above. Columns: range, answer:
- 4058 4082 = 39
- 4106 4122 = 39.7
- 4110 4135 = 38.7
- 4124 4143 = 40.9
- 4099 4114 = 34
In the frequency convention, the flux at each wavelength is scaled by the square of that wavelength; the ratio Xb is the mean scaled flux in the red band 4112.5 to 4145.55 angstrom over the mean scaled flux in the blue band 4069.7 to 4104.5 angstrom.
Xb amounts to 1.11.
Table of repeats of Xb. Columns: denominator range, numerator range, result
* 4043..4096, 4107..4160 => 1.03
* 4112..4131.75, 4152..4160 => 1.07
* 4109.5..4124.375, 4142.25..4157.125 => 1.03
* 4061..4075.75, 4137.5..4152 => 1.16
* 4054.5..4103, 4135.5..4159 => 1.12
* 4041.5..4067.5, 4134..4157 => 1.06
